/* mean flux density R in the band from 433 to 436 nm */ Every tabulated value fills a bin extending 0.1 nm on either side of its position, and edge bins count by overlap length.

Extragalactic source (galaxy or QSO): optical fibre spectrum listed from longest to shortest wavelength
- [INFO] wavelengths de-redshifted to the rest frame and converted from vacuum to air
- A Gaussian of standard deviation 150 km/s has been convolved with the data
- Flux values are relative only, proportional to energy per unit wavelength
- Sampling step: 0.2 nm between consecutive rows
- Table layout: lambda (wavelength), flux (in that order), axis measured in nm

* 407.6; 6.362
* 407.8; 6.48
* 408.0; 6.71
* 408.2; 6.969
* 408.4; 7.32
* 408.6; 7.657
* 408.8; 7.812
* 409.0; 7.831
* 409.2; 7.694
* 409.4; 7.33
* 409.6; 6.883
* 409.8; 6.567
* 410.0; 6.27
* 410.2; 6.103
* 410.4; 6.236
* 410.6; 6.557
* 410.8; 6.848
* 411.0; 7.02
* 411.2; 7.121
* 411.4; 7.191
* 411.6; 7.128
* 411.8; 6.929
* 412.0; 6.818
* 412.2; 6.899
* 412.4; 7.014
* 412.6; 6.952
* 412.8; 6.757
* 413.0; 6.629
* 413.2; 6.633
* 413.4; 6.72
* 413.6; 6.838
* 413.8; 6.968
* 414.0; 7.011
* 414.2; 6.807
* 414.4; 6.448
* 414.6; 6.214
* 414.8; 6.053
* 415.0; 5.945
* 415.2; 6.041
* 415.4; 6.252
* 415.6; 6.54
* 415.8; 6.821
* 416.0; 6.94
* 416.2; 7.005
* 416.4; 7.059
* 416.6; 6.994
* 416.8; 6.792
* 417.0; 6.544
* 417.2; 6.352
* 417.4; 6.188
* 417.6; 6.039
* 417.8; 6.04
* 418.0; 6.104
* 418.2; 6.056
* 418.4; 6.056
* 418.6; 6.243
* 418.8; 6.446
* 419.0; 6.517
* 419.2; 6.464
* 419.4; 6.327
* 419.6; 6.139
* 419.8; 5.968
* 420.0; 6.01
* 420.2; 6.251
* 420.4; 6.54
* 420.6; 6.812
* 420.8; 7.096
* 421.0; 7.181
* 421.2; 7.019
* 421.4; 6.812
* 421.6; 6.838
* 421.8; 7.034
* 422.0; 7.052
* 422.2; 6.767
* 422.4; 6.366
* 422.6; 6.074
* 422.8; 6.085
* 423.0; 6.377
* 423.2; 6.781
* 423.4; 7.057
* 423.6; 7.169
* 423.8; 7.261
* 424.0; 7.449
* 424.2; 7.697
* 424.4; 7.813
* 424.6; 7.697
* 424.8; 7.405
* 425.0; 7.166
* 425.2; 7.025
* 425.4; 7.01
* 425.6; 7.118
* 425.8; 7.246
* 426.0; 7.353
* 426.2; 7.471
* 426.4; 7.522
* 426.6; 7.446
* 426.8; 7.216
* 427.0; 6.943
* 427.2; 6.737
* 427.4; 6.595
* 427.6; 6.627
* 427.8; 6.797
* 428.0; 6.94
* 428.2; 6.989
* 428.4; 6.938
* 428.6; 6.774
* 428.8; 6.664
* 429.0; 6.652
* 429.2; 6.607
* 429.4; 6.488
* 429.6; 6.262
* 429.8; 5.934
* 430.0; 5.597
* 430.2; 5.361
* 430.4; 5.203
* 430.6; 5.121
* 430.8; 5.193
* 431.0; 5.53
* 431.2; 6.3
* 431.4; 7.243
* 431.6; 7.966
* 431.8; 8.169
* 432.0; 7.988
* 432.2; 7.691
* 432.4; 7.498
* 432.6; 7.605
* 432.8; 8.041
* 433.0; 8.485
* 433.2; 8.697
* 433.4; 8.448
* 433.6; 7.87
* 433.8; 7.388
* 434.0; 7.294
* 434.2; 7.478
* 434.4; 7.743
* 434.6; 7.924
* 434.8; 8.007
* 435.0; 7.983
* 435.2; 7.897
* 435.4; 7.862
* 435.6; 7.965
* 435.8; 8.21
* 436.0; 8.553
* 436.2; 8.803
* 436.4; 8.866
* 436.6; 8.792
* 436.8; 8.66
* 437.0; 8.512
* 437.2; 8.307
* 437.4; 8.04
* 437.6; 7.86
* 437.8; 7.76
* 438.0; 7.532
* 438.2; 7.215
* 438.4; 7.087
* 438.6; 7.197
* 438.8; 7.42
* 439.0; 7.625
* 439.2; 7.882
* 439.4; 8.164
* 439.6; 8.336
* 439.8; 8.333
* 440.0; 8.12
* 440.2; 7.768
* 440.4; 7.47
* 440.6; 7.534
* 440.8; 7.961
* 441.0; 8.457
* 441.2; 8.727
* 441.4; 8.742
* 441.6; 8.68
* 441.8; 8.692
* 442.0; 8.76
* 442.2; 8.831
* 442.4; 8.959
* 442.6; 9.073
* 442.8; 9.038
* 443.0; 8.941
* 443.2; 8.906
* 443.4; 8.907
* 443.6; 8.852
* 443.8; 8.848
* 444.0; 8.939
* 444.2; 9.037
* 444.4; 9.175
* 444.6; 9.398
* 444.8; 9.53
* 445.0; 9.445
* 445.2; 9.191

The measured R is 7.95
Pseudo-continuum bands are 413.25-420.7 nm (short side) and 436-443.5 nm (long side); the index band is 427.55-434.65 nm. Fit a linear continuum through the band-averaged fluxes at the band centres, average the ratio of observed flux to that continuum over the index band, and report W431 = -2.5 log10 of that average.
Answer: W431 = 0.09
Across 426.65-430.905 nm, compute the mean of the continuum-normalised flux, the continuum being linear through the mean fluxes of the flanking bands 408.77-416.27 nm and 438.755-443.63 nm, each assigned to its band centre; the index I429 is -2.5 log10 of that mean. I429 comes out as 0.20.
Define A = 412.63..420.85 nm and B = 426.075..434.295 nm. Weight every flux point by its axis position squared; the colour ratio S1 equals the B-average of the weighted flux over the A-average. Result 1.1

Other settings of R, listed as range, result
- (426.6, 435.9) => 7.11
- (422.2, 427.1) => 7.11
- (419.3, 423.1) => 6.57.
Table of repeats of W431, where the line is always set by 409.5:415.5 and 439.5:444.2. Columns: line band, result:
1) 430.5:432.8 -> 0.135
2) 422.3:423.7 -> 0.123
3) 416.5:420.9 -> 0.114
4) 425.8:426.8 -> 0.022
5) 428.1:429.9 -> 0.174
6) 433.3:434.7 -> 0.045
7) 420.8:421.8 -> 0.038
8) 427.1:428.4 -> 0.130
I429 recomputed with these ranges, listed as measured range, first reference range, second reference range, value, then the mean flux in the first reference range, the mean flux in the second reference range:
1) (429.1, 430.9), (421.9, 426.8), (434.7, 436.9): 0.32 mag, 7.1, 8.33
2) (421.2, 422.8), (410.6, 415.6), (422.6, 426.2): 0.06 mag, 6.71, 7.14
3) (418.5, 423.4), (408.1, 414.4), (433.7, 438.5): 0.12 mag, 6.94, 7.99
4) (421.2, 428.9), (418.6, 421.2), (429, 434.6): -0.05 mag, 6.49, 7.02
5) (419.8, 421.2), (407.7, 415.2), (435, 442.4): 0.10 mag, 6.84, 8.14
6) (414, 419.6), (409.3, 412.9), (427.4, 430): 0.05 mag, 6.81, 6.6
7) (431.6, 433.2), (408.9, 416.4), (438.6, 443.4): -0.01 mag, 6.76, 8.35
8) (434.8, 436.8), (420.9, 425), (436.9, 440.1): -0.09 mag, 7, 7.84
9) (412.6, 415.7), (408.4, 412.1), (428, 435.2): 0.08 mag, 7.01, 7.07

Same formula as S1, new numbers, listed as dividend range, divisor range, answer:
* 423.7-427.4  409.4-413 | 1.15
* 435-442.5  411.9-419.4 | 1.39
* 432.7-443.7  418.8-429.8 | 1.28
